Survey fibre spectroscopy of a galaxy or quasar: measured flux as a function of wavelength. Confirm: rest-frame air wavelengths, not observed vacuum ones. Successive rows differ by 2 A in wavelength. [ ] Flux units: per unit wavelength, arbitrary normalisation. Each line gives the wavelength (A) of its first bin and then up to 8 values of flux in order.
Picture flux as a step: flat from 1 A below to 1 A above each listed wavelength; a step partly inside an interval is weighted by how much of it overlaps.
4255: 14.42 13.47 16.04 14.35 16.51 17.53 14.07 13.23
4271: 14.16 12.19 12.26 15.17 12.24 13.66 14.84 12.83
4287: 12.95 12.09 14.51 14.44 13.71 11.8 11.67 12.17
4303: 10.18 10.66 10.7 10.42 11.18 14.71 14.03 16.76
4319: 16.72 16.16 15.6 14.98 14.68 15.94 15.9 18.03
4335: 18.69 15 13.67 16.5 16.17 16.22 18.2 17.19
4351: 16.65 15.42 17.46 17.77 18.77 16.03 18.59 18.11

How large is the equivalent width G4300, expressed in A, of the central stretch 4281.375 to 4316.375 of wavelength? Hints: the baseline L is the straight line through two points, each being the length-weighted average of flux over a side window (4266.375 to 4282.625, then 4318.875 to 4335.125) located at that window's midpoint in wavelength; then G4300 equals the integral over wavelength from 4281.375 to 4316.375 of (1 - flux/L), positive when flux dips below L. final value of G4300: 4.9 A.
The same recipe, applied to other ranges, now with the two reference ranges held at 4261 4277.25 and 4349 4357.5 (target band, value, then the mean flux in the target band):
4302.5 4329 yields 3.4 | 13.8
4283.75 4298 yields 1.7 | 13.2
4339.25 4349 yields 0.0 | 16.6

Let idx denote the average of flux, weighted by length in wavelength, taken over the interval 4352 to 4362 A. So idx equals 17.1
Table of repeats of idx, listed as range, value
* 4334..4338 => 16.8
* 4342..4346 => 16.2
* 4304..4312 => 10.7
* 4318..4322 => 16.4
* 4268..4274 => 13.2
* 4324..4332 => 15.4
